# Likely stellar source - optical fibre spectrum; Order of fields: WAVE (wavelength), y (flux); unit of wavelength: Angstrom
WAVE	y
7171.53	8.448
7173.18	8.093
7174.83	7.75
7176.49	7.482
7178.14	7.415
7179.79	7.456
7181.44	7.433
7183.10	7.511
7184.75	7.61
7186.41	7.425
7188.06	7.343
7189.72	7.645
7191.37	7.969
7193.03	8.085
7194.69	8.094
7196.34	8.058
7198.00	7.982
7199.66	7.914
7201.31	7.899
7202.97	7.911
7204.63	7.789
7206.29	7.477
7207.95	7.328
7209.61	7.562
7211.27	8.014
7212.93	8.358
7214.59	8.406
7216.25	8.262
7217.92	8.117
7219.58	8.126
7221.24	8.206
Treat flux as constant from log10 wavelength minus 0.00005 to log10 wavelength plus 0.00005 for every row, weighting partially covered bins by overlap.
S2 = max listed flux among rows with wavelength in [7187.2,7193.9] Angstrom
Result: 8.085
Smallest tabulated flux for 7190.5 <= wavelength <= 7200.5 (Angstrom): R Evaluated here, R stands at 7.914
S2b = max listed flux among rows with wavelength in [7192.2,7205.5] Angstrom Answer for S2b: 8.094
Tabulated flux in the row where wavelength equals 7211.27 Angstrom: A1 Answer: 8.014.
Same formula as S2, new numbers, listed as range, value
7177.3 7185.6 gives 7.61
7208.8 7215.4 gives 8.406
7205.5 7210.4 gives 7.562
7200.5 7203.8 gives 7.911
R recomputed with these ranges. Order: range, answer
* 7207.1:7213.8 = 7.328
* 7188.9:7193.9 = 7.645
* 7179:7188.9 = 7.343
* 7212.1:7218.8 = 8.117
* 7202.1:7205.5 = 7.789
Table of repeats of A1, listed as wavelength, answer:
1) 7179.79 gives 7.456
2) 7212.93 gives 8.358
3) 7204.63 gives 7.789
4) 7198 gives 7.982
